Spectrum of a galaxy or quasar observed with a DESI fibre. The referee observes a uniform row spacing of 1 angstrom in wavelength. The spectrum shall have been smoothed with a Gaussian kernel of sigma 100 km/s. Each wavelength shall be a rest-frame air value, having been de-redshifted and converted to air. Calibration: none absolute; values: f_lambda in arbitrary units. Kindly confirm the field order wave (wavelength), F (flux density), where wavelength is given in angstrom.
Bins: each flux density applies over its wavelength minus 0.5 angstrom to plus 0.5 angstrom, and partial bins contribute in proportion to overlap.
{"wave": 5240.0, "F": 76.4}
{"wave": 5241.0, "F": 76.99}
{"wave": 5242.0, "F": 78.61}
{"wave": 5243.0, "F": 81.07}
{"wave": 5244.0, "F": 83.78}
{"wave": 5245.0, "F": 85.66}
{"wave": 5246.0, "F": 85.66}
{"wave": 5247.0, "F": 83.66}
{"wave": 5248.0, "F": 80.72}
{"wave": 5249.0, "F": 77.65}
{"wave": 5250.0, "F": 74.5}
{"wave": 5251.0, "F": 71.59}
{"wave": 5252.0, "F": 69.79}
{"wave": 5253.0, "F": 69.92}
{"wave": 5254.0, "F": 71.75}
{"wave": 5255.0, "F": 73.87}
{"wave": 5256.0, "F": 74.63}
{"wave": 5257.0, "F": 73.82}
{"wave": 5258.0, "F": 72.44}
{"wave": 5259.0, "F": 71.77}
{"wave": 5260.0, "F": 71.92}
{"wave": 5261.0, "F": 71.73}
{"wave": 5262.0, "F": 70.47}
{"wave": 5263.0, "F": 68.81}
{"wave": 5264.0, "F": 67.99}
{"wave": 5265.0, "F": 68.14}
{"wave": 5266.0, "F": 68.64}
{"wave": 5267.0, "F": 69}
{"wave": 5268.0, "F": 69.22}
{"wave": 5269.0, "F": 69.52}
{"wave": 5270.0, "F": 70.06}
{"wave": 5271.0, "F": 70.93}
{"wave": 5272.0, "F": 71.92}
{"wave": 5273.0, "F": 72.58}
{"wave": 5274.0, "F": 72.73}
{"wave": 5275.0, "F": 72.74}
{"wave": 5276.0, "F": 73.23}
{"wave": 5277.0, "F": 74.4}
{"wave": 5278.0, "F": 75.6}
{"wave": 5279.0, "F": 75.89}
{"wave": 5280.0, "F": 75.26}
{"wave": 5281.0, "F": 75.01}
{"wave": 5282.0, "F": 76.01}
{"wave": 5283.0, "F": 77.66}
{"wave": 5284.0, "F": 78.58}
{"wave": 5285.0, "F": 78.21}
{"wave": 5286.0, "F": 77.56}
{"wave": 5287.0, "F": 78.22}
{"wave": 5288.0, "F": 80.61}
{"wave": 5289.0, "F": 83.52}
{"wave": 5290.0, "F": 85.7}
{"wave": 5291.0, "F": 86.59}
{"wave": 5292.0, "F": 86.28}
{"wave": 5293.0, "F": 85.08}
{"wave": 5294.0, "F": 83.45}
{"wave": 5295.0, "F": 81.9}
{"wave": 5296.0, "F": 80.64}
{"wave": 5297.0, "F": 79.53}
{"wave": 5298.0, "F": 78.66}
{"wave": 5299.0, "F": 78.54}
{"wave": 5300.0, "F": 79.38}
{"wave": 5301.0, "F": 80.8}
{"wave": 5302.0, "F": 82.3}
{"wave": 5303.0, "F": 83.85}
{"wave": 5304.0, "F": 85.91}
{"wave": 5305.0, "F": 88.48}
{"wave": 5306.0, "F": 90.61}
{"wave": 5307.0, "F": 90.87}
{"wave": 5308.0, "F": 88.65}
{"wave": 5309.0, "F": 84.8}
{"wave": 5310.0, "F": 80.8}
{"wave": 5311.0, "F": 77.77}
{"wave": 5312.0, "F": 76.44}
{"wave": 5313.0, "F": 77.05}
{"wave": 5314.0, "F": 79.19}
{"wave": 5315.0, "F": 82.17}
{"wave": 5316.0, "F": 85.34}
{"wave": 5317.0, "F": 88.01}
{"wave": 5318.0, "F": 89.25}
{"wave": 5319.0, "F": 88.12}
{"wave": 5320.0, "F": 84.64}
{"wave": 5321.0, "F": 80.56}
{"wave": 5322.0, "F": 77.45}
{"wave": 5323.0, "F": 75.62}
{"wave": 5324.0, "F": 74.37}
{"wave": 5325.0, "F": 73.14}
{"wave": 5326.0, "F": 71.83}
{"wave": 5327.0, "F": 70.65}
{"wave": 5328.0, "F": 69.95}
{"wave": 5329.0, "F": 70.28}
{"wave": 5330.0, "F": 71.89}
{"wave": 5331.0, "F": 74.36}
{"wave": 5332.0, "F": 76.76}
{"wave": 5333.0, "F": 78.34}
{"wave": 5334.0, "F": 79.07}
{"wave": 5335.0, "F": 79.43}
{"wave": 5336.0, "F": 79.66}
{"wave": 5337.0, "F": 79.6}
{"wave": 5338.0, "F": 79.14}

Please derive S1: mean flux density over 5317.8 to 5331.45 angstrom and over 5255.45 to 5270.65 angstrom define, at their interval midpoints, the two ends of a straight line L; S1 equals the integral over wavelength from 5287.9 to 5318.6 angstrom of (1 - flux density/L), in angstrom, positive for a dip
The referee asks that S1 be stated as -3.7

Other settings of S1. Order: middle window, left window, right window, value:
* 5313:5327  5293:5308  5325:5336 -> -0.5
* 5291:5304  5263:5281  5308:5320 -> -0.6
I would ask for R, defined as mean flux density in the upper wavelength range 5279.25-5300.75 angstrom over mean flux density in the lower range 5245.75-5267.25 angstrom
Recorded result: 1.1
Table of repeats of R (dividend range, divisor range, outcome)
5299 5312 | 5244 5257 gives 1.09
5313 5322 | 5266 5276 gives 1.18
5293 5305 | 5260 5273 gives 1.17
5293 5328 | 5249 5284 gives 1.13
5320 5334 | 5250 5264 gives 1.04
